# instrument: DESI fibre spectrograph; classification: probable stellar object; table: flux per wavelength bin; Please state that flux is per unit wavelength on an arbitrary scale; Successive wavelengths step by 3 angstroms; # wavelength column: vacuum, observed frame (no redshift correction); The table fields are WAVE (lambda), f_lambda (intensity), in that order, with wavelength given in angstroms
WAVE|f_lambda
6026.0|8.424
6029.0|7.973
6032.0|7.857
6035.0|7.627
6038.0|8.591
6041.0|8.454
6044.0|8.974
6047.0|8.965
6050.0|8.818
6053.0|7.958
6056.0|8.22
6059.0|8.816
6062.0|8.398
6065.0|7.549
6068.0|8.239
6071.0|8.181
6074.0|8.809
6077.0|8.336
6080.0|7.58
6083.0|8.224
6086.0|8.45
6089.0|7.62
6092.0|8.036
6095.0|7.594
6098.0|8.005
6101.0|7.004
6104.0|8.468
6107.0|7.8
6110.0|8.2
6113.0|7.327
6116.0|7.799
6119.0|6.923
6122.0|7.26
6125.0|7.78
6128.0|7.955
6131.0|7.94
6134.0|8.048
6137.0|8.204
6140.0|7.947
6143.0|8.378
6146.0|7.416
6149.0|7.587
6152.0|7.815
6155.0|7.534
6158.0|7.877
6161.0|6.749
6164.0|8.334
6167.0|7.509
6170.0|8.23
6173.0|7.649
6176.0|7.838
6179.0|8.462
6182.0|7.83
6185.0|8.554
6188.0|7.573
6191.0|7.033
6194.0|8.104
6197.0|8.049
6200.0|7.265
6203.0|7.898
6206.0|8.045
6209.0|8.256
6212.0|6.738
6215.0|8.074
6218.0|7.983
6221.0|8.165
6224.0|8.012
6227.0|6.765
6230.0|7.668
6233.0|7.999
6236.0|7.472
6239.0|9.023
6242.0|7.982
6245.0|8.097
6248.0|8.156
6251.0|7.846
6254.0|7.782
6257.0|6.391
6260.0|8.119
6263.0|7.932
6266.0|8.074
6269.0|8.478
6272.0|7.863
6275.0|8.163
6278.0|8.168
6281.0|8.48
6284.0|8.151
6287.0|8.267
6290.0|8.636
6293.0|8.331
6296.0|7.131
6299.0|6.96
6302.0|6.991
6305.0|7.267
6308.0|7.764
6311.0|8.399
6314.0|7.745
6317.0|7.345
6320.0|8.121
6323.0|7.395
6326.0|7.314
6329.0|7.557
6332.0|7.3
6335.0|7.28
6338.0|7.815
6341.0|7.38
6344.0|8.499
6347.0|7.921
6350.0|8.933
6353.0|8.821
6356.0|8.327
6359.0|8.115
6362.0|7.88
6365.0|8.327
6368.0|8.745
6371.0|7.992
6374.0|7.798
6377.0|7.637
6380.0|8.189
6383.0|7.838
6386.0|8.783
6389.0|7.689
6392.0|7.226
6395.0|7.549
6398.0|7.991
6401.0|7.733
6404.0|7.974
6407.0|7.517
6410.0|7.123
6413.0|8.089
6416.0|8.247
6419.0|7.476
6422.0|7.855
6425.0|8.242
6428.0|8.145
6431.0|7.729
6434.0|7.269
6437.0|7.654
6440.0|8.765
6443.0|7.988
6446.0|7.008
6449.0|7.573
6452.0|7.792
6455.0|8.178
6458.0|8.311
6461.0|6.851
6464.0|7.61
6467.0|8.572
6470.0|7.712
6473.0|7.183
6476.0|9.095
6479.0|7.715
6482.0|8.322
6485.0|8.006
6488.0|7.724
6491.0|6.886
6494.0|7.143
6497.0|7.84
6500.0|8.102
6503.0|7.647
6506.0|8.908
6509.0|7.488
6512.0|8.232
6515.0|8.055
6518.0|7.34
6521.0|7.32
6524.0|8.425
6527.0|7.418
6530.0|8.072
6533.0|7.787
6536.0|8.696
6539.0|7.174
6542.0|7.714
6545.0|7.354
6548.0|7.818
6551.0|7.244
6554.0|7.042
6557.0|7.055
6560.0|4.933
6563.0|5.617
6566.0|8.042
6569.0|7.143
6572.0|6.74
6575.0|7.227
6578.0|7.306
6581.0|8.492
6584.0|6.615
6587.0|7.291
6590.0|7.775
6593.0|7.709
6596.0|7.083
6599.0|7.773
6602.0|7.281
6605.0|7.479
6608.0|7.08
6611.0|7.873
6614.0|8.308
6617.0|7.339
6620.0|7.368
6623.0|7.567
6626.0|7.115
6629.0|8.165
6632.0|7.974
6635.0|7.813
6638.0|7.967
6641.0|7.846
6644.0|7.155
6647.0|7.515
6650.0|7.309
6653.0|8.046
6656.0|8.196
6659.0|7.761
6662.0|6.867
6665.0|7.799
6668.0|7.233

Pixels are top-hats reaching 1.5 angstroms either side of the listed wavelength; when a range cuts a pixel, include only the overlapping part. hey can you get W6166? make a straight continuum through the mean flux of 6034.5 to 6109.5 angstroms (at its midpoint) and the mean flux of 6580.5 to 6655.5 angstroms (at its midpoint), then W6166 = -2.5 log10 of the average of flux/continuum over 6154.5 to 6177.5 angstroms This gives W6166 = 0.05 mag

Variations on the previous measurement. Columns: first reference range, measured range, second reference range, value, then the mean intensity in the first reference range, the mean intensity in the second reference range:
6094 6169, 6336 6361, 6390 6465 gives -0.061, 7.74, 7.76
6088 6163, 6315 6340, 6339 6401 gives 0.069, 7.74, 8.07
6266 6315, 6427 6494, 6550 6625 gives -0.037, 7.93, 7.25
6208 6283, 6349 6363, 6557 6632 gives -0.094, 7.91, 7.31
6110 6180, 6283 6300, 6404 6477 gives -0.019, 7.77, 7.83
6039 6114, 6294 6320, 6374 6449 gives 0.059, 8.17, 7.82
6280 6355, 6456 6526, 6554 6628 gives -0.054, 7.83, 7.26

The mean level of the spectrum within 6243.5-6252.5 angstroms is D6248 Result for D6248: 8.03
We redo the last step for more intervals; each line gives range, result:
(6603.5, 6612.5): 7.48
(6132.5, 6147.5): 8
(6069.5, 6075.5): 8.49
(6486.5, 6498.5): 7.4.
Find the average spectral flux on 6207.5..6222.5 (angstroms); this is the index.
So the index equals 7.84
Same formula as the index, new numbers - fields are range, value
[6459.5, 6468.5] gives 7.68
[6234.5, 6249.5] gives 8.15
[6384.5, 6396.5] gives 7.81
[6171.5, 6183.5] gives 7.94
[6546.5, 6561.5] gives 6.82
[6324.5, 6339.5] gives 7.45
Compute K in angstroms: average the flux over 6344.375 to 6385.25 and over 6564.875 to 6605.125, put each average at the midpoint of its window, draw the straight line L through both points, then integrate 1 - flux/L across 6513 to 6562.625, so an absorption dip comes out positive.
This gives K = 1.0 angstroms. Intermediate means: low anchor 8.21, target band 7.43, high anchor 7.42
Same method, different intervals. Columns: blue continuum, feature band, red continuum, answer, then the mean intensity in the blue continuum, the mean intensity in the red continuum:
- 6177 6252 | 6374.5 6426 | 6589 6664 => -0.4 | 7.88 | 7.61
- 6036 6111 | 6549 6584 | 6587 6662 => 3.2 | 8.21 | 7.62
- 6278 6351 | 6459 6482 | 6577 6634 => -0.6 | 7.79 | 7.56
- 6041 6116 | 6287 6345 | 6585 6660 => 2.0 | 8.15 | 7.62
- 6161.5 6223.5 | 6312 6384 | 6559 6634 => -2.5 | 7.86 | 7.35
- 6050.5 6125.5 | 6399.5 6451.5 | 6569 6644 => -0.7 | 7.96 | 7.53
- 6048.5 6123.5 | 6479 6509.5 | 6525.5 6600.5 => -1.6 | 7.98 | 7.32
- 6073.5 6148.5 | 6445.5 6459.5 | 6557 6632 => -0.7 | 7.87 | 7.31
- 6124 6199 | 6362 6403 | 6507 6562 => -1.7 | 7.85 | 7.5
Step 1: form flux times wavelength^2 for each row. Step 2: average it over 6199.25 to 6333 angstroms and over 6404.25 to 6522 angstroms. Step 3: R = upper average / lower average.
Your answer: 1.1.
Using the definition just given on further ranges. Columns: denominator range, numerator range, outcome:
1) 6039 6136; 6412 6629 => 1.09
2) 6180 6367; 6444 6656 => 1.05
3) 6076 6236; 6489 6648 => 1.10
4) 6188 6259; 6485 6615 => 1.07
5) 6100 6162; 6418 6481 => 1.12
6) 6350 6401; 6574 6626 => 1.00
